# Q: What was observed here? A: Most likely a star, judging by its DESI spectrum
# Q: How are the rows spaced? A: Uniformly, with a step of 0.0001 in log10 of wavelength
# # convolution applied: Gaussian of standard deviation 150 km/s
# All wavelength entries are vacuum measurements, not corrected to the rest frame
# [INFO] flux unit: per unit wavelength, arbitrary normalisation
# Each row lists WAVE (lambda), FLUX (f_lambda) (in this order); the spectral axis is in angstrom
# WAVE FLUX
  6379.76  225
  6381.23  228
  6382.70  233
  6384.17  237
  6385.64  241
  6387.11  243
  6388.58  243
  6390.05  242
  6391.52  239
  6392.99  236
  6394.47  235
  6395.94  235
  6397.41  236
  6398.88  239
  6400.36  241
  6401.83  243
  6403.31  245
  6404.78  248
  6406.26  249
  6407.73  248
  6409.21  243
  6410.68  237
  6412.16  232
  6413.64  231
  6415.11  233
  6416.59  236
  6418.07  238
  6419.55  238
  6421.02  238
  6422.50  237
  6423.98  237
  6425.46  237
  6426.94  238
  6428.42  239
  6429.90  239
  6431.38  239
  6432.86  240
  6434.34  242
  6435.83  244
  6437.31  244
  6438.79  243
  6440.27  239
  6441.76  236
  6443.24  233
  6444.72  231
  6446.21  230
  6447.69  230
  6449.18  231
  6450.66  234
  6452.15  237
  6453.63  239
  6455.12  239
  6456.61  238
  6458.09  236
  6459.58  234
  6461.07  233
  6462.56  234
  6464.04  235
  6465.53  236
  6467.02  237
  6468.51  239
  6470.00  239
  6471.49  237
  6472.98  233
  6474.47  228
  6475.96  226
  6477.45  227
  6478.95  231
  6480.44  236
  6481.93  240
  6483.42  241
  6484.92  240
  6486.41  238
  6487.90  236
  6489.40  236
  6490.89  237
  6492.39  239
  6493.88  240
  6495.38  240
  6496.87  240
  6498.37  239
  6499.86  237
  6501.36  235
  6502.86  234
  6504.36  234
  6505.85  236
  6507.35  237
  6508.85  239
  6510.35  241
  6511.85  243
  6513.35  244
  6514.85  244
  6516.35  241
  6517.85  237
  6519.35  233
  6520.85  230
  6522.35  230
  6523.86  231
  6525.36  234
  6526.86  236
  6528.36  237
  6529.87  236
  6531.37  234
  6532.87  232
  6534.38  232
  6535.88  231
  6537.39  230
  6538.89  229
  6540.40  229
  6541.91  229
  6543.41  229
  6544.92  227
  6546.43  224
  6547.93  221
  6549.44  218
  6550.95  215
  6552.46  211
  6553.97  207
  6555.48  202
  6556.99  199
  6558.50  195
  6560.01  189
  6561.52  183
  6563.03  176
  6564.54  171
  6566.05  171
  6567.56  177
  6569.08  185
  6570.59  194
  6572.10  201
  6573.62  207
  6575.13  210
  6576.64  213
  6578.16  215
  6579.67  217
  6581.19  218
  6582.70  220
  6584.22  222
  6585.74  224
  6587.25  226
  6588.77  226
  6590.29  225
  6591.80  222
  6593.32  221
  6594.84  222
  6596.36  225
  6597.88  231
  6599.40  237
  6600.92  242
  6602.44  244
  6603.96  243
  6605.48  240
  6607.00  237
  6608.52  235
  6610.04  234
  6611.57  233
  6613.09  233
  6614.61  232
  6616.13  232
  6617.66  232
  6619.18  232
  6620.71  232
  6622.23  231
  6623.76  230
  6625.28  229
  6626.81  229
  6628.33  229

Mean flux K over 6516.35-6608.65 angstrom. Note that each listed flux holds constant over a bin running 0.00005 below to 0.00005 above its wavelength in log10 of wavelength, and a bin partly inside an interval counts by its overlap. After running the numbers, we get 219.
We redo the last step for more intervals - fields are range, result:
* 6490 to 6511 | 238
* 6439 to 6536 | 236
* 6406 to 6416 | 239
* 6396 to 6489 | 237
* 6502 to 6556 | 231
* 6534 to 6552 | 226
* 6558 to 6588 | 201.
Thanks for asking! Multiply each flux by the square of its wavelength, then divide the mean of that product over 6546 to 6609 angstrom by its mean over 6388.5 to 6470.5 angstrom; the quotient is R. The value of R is 0.94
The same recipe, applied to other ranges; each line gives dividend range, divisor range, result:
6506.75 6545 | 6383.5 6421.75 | 1.02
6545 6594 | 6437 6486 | 0.91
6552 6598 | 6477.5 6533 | 0.89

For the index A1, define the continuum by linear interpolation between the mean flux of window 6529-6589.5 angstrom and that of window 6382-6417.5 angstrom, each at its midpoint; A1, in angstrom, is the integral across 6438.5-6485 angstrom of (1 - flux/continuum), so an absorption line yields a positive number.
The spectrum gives -1.3 angstrom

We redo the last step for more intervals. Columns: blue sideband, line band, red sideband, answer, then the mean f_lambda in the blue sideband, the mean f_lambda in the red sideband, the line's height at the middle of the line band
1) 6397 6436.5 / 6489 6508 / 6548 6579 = -1.9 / 240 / 198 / 216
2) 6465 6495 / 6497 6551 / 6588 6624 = 0.3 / 236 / 232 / 235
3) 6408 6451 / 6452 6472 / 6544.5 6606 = -0.4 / 237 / 212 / 232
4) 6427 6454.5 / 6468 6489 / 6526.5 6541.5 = 0.0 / 237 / 232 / 235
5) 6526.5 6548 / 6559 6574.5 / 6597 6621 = 3.1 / 231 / 236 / 233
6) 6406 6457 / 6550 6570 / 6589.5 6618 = 3.7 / 238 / 233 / 234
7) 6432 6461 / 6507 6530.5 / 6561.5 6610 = -1.2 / 237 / 216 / 226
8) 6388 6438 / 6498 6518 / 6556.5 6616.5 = -1.1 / 239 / 216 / 226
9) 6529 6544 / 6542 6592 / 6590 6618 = 5.3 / 231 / 233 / 232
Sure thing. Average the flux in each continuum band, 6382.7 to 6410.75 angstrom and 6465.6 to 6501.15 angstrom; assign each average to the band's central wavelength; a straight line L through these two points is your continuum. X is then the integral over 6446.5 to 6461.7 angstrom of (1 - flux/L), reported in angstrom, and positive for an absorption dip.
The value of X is 0.2 angstrom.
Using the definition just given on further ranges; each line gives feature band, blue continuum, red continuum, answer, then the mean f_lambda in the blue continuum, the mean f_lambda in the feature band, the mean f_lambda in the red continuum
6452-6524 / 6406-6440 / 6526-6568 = -3.5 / 239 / 236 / 214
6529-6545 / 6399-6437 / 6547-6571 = -2.3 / 240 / 231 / 195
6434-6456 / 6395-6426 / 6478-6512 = 0.2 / 239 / 237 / 238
